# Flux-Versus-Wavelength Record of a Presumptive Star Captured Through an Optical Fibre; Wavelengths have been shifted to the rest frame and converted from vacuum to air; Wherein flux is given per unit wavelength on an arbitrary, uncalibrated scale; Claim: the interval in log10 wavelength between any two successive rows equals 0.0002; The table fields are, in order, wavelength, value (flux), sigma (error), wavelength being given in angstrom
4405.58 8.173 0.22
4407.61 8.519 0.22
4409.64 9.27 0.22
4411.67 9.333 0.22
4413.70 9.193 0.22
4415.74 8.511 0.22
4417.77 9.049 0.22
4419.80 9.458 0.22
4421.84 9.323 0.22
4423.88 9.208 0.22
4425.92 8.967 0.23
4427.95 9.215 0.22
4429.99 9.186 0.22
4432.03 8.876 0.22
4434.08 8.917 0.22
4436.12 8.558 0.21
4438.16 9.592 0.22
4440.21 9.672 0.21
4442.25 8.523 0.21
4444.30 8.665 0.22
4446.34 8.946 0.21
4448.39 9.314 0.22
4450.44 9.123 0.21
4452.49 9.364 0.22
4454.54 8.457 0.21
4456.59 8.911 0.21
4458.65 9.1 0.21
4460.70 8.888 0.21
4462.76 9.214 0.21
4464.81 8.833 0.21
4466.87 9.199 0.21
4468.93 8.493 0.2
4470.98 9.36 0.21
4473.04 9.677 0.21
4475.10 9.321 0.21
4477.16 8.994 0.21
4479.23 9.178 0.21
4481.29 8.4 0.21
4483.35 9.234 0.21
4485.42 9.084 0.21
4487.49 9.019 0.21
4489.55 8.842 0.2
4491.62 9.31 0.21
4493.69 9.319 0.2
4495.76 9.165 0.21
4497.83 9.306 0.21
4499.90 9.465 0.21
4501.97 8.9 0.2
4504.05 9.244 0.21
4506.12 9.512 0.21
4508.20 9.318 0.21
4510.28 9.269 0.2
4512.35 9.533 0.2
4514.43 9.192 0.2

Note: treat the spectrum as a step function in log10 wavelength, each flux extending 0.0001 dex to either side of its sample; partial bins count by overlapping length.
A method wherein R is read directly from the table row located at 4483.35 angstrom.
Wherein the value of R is 9.234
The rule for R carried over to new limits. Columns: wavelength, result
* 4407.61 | 8.519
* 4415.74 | 8.511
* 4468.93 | 8.493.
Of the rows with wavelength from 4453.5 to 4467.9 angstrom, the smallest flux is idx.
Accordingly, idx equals 8.457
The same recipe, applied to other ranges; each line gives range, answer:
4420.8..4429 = 8.967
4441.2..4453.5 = 8.523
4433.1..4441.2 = 8.558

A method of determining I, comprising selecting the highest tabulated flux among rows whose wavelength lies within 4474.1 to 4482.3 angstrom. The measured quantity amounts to 9.321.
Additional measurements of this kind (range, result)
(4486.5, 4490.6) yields 9.019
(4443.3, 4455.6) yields 9.364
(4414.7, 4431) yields 9.458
